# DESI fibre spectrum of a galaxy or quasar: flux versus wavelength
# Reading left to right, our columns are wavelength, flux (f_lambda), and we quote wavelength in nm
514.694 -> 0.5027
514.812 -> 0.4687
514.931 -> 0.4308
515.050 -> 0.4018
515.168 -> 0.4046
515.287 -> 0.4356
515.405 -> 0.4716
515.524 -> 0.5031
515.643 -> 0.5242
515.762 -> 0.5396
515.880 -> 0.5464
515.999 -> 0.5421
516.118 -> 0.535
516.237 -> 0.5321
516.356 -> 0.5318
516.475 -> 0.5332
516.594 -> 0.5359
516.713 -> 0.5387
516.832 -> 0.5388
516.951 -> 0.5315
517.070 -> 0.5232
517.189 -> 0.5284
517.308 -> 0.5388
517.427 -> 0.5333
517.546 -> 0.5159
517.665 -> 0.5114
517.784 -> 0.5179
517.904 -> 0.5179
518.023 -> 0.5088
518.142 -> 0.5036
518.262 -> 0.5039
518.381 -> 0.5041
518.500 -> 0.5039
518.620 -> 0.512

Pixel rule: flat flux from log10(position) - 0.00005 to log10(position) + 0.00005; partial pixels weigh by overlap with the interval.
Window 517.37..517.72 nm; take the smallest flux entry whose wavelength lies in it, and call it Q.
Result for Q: 0.5114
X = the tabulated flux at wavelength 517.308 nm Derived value 0.5388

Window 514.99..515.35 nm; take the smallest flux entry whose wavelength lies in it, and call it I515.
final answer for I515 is 0.4018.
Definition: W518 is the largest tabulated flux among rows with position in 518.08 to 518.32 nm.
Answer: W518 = 0.5039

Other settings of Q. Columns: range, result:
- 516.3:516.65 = 0.5318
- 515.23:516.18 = 0.4356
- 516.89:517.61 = 0.5159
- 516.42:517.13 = 0.5232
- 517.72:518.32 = 0.5036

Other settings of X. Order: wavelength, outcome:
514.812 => 0.4687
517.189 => 0.5284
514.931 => 0.4308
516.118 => 0.535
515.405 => 0.4716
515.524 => 0.5031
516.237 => 0.5321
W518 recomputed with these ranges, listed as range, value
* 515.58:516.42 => 0.5464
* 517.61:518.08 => 0.5179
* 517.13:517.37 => 0.5388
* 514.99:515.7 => 0.5242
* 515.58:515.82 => 0.5396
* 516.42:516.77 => 0.5387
